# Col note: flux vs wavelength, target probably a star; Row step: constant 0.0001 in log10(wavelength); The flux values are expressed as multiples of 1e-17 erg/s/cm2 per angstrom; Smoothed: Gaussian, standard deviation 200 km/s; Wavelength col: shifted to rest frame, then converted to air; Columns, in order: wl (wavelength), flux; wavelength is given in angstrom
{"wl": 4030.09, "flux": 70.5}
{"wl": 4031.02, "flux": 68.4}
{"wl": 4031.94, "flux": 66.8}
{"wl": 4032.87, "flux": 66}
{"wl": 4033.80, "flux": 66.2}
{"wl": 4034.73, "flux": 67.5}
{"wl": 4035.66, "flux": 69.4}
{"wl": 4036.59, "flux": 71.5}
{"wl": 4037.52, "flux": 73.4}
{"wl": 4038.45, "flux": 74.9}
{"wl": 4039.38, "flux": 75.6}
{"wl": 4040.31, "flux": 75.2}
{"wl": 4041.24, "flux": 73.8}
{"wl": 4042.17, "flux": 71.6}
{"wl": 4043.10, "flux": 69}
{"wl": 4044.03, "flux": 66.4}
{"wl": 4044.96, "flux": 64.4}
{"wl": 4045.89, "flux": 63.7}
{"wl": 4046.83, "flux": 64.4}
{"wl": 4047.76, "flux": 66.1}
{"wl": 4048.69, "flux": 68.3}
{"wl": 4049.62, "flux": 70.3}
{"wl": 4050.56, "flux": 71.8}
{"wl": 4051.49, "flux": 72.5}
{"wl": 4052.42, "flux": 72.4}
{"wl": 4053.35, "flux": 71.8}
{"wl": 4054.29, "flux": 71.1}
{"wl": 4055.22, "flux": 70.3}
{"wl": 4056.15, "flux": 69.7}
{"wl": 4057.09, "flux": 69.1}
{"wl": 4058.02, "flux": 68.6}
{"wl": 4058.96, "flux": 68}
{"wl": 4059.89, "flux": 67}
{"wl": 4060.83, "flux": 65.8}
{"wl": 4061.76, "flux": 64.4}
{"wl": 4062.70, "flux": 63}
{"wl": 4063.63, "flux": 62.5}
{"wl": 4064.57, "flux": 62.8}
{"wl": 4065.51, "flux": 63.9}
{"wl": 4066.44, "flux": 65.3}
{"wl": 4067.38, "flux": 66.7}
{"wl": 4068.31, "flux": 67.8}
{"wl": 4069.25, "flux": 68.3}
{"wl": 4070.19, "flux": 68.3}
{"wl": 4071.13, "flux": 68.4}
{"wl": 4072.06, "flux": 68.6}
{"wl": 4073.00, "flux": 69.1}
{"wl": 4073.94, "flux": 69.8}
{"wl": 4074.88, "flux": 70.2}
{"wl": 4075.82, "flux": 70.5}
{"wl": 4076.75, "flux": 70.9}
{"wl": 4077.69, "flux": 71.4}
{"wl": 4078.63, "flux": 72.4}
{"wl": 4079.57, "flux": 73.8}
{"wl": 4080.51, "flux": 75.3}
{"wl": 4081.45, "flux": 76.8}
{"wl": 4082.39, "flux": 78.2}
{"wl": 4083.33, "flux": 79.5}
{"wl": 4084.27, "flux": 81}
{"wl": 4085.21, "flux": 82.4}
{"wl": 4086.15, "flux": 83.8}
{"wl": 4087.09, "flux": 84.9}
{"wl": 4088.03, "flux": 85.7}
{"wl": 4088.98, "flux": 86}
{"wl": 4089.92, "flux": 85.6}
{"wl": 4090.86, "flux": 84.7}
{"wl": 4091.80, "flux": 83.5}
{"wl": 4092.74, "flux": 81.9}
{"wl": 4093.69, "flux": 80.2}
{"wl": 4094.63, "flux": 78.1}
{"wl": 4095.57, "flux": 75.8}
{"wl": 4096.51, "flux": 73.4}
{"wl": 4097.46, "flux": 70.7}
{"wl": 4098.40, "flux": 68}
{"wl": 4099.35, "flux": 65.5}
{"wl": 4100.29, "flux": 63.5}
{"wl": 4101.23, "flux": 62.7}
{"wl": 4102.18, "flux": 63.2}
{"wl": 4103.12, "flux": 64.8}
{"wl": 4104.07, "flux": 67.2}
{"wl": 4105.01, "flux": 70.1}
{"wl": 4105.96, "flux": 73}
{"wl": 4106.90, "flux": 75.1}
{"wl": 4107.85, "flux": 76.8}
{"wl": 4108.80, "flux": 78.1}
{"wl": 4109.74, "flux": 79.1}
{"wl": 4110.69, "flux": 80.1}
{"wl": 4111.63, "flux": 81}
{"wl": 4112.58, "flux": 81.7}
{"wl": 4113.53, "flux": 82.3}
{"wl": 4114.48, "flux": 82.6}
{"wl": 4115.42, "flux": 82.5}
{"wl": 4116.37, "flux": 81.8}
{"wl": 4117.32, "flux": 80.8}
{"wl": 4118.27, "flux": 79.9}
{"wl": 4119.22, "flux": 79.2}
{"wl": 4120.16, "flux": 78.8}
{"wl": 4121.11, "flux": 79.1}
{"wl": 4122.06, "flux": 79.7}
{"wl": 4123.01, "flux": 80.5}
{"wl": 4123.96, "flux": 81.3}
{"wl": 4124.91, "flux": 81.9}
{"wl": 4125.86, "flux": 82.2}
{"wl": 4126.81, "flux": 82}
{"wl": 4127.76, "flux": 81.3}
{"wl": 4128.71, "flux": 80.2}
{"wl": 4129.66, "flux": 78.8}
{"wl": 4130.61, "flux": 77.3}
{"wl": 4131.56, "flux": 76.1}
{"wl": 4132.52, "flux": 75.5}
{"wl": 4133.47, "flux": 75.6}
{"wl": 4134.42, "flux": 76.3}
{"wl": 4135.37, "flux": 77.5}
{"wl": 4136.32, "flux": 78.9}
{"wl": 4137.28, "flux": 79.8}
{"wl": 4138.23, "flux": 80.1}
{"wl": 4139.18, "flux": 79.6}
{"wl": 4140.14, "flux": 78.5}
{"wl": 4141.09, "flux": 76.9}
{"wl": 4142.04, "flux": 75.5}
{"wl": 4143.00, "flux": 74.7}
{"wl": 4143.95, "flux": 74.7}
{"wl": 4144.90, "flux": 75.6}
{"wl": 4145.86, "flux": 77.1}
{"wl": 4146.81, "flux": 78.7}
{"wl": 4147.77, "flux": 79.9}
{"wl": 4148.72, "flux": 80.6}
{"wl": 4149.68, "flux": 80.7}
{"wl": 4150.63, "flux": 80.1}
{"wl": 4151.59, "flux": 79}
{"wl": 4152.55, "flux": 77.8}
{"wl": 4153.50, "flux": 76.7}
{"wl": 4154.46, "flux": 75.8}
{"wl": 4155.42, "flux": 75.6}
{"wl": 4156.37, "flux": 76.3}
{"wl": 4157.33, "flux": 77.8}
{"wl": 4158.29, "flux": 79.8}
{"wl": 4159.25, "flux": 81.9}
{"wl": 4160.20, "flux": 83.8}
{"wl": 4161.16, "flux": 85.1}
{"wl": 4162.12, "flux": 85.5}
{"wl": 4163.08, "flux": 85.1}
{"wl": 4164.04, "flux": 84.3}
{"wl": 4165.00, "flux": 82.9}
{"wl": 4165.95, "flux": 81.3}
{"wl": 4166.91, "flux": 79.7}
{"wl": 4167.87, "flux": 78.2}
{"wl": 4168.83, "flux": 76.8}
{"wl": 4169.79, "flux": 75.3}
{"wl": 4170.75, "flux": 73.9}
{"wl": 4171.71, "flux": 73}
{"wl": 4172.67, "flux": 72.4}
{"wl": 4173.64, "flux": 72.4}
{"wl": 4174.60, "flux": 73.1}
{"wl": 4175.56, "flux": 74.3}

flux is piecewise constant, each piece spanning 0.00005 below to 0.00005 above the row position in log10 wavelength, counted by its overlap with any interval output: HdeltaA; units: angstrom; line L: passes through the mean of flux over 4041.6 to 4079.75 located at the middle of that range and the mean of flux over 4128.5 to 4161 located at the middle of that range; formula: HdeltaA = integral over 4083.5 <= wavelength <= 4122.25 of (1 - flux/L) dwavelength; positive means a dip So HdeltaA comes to -2.3 angstrom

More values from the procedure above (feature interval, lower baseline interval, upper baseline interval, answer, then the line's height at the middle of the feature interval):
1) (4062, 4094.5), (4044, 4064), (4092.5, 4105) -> -2.4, 69.1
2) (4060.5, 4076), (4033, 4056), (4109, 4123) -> 1.4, 73.5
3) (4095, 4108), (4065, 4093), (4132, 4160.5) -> 1.2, 76.1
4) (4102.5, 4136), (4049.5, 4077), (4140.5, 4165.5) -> -1.4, 75.2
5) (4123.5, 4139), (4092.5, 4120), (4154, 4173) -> -0.4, 77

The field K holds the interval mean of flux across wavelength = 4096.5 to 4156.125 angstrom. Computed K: 76.9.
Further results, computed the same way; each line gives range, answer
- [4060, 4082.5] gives 68.7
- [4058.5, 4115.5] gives 73.5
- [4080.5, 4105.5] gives 76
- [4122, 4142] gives 79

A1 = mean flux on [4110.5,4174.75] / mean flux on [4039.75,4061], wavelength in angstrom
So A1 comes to 1.1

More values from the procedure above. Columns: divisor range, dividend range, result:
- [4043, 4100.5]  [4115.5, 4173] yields 1.10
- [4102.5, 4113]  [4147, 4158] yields 1.04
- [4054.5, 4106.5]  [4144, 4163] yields 1.10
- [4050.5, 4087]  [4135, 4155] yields 1.10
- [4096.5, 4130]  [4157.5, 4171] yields 1.06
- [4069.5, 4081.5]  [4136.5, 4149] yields 1.10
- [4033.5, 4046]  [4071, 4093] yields 1.10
